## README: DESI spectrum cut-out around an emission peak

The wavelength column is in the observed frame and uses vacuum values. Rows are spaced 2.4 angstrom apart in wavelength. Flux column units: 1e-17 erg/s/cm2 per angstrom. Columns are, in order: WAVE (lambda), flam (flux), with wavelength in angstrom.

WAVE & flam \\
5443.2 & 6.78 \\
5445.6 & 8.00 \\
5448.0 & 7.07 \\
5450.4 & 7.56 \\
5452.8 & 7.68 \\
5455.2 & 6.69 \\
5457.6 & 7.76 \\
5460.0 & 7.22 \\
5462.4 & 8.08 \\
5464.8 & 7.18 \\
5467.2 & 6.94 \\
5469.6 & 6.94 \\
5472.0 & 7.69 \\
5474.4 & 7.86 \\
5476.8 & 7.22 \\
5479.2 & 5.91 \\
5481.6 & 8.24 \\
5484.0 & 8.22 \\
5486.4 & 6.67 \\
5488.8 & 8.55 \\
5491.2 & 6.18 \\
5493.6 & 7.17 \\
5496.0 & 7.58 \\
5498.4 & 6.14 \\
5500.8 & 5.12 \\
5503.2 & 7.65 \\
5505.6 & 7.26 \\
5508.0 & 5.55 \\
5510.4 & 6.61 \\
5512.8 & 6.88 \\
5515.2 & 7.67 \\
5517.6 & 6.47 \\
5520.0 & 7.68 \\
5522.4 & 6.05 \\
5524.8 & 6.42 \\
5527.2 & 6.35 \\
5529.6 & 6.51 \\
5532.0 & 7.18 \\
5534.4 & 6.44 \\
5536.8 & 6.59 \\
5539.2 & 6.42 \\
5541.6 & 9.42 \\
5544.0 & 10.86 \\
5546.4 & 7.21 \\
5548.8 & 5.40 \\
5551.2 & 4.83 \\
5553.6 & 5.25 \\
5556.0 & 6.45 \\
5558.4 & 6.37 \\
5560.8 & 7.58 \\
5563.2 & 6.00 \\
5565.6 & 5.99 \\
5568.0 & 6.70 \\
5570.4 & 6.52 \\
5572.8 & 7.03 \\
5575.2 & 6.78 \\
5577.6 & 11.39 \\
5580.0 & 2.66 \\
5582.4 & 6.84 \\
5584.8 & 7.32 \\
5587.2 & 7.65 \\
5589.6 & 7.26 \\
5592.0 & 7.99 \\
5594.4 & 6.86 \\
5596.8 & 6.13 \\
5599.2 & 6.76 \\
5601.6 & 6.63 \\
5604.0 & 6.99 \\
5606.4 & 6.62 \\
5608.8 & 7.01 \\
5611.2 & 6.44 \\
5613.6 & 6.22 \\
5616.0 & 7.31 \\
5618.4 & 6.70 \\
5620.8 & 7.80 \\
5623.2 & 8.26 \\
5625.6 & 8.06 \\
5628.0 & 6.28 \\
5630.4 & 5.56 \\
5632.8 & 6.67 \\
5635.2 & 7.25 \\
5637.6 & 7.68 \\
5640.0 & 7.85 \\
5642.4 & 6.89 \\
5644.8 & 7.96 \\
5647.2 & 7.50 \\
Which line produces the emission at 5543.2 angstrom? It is Hbeta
